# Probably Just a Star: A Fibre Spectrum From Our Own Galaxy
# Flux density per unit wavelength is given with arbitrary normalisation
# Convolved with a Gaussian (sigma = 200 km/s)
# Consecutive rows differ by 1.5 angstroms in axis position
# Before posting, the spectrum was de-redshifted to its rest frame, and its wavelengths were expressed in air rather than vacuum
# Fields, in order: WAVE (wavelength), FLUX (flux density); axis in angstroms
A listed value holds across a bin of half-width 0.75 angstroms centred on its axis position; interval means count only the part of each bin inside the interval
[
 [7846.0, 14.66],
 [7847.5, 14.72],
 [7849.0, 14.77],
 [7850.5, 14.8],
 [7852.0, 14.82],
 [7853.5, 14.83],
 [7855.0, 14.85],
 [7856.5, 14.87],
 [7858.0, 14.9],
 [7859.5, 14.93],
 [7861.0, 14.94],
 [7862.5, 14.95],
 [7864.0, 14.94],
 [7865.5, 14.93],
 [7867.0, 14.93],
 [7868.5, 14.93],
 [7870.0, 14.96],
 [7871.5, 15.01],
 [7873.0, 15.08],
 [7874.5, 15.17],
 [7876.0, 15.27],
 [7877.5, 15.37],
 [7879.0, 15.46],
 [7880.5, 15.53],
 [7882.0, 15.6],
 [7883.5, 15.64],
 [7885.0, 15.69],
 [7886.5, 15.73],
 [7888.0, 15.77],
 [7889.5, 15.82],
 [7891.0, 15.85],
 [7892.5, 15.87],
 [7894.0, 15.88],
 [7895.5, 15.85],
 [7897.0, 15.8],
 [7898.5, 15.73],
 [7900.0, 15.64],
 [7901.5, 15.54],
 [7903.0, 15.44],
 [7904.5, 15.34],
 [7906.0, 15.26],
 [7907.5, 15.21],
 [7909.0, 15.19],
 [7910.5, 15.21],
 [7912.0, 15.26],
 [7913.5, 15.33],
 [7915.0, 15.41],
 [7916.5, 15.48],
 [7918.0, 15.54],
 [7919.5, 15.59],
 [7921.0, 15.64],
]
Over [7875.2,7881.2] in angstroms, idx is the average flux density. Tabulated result 15.4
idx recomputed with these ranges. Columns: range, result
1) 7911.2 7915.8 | 15.3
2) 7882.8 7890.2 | 15.7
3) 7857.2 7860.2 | 14.9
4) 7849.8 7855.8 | 14.8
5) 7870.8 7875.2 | 15.1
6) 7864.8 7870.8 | 14.9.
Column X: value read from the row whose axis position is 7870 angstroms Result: 14.96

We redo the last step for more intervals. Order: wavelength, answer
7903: 15.44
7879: 15.46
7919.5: 15.59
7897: 15.8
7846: 14.66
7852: 14.82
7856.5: 14.87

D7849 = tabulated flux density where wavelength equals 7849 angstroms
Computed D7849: 14.77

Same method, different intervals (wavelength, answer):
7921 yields 15.64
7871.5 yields 15.01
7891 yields 15.85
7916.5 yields 15.48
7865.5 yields 14.93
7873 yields 15.08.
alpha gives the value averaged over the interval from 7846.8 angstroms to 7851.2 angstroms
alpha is 14.8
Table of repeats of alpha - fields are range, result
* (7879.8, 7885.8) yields 15.6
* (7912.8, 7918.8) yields 15.4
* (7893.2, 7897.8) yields 15.8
